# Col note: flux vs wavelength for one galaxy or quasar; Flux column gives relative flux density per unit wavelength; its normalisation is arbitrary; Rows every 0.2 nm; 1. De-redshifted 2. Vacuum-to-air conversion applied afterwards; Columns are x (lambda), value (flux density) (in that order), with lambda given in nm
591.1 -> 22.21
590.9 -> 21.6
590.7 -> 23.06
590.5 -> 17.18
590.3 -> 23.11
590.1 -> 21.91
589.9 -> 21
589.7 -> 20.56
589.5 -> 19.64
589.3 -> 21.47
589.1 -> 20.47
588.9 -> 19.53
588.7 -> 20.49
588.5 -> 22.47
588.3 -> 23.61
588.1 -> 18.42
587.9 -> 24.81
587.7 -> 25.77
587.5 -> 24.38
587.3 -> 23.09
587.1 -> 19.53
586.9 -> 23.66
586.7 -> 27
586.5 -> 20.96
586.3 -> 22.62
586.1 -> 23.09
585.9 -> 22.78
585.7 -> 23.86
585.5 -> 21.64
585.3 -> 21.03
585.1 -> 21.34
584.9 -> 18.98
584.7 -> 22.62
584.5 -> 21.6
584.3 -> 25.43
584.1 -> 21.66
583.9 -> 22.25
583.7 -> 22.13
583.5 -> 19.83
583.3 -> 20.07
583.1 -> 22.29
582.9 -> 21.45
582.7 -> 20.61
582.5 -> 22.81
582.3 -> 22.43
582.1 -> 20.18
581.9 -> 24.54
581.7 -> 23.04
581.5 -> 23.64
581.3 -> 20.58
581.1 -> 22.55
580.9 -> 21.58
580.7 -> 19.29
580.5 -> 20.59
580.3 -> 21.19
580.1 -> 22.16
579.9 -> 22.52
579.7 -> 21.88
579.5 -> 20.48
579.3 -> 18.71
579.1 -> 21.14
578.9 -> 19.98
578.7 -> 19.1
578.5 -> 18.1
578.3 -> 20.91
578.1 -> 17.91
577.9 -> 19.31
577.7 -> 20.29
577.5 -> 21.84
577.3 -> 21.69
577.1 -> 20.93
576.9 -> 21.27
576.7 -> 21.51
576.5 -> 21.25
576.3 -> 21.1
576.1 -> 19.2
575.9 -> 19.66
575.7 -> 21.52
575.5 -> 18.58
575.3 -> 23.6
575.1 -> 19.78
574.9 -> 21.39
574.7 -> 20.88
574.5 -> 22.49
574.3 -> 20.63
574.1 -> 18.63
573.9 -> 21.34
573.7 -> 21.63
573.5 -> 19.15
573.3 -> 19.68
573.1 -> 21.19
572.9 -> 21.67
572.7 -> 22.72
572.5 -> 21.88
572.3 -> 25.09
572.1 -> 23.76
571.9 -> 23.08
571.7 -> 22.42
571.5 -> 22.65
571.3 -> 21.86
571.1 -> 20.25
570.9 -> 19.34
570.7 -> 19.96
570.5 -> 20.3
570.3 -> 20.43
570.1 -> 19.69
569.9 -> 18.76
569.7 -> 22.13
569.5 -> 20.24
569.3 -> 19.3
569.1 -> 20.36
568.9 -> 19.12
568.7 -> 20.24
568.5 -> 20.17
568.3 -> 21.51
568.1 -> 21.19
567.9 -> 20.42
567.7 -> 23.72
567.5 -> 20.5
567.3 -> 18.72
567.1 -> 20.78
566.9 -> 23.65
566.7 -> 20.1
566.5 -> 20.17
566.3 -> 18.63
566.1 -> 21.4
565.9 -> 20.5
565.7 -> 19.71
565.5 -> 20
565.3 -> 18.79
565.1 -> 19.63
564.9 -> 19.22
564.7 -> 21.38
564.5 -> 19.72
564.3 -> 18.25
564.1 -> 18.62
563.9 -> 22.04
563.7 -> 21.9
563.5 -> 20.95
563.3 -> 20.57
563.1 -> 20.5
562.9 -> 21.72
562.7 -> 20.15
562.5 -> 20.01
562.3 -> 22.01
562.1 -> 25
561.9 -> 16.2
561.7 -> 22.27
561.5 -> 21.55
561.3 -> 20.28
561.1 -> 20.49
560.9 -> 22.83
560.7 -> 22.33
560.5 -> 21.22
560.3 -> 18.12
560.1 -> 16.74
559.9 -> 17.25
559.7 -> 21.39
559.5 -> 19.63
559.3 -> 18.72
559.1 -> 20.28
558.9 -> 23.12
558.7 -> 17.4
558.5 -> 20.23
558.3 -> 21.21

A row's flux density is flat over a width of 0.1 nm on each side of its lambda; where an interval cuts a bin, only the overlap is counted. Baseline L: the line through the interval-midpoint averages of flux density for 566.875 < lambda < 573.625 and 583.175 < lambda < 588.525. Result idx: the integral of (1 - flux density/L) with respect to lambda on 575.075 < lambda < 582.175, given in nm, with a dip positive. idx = 0.28 nm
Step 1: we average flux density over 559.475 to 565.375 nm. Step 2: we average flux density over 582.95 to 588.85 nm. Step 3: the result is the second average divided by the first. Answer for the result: 1.09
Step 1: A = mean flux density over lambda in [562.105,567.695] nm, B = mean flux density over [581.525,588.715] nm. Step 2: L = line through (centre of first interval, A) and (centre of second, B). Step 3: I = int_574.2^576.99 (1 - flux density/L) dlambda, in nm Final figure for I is 0.07 nm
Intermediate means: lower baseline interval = 20.5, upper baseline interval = 22.3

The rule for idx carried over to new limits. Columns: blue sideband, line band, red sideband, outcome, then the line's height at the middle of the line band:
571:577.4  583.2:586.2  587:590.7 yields -0.05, 21.5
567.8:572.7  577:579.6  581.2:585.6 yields 0.18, 21.5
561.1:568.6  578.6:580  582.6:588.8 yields 0.08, 21.7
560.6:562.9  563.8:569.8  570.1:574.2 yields 0.26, 21.3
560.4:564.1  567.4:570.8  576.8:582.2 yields 0.10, 21.1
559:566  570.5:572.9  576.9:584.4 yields -0.14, 20.8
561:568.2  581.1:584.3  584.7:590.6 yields -0.05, 21.6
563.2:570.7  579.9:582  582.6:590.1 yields -0.04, 21.5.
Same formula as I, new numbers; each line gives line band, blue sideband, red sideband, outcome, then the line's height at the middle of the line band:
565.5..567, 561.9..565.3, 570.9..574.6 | 0.021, 20.8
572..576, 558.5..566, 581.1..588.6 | 0.015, 21.3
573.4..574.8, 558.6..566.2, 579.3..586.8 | 0.036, 21.2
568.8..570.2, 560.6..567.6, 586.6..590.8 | 0.063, 20.9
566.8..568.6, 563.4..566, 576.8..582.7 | -0.083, 20.3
